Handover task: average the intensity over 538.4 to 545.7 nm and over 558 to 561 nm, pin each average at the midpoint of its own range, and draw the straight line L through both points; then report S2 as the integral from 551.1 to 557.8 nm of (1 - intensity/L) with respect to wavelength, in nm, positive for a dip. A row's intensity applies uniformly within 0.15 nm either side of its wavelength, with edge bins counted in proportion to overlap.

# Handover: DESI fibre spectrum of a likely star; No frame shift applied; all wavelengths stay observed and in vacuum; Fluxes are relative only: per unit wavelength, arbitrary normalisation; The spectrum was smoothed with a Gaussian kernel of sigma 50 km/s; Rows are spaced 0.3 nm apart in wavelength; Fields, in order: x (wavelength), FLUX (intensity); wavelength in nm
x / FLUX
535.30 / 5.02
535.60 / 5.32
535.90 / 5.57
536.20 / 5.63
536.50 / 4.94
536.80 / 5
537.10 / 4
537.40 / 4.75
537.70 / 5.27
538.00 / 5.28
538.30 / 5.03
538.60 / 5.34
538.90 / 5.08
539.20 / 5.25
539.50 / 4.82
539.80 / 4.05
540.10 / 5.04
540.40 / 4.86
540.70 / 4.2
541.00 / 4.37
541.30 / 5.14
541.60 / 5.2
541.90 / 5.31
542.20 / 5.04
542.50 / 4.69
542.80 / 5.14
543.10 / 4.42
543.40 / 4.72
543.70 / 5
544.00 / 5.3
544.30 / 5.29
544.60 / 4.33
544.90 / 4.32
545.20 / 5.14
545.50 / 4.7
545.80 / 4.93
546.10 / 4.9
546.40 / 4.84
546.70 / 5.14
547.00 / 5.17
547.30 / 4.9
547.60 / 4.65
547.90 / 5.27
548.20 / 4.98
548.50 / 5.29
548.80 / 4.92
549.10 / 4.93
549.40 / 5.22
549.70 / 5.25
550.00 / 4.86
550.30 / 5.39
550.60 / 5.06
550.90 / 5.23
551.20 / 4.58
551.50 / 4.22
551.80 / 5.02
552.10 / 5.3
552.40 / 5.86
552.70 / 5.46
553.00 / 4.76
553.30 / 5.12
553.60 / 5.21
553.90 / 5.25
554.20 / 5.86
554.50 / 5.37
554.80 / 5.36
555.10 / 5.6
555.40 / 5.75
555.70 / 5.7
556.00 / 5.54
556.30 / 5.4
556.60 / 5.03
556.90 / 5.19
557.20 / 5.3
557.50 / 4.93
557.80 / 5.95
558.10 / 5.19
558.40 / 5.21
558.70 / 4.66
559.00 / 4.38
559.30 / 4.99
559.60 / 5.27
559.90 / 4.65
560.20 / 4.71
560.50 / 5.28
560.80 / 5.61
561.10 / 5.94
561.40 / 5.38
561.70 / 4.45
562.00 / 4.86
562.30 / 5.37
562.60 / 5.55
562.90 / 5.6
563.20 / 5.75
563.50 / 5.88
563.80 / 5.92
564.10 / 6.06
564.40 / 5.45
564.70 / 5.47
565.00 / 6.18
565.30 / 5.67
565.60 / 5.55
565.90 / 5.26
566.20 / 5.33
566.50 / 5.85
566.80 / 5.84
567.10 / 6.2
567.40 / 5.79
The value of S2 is -0.43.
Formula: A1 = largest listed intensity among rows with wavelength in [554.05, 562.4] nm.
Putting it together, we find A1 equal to 5.95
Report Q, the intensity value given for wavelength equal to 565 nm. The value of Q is 6.18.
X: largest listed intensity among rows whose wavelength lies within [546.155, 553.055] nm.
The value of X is 5.86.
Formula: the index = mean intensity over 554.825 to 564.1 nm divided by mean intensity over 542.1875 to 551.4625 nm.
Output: 1.07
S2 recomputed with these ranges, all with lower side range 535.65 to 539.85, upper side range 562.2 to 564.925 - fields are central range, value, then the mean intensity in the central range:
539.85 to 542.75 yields 0.15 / 4.85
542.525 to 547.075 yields 0.29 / 4.88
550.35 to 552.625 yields 0.13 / 5.07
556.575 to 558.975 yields 0.17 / 5.15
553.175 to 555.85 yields -0.01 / 5.47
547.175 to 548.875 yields 0.09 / 5.01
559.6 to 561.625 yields 0.14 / 5.23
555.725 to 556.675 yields 0.02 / 5.4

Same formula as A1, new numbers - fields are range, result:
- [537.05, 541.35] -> 5.34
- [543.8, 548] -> 5.3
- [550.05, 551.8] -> 5.39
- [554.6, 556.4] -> 5.75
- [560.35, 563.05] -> 5.94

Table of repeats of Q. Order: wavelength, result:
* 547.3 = 4.9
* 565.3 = 5.67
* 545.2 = 5.14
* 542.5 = 4.69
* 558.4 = 5.21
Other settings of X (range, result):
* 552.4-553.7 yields 5.46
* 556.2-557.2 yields 5.4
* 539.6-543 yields 5.31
